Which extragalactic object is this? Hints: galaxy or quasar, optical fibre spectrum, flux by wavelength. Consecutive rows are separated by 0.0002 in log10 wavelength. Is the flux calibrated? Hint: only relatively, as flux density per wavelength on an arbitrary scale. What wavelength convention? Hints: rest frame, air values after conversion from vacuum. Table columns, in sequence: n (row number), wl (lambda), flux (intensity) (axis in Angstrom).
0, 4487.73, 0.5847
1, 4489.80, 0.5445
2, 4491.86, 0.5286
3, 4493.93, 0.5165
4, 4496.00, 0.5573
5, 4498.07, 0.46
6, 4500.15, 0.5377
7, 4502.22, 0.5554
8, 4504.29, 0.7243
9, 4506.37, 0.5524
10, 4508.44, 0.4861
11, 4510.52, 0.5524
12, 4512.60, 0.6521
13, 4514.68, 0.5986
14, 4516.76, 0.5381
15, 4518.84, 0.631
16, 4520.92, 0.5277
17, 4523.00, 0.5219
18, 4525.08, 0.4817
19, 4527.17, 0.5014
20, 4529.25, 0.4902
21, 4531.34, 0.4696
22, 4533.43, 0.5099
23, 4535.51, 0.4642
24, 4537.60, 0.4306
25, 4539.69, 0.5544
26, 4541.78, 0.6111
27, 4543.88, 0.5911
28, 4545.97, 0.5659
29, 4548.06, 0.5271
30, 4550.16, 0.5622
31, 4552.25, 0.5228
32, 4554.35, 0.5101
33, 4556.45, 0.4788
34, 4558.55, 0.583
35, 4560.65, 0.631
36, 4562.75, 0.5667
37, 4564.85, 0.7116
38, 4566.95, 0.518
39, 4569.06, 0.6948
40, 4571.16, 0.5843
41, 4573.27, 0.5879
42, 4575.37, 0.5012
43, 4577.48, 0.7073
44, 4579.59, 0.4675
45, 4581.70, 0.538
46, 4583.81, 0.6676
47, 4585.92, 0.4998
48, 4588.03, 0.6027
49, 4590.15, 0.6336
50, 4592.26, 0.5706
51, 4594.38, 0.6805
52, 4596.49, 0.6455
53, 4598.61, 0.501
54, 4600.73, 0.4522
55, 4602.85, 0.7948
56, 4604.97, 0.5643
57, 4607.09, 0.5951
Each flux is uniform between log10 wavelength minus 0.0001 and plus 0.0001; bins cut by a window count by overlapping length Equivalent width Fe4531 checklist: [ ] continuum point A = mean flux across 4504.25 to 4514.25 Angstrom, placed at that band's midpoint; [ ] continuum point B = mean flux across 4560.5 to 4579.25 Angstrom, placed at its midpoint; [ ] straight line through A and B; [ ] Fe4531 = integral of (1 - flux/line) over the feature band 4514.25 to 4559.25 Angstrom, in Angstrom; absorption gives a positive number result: 4.7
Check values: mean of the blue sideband 0.58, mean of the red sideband 0.605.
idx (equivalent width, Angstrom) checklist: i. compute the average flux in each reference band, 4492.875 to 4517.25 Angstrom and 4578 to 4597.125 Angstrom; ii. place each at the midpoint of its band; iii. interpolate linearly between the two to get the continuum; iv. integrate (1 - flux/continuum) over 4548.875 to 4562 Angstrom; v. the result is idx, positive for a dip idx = 0.72 Angstrom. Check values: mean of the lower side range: 0.561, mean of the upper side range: 0.592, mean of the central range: 0.548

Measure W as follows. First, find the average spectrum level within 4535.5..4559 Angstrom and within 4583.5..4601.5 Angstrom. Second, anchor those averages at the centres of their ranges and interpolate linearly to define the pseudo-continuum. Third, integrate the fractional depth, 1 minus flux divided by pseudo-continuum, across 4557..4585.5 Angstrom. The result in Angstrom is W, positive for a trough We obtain -1.7 Angstrom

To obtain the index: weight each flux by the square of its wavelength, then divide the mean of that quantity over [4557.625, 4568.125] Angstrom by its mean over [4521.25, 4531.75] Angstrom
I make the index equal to 1.23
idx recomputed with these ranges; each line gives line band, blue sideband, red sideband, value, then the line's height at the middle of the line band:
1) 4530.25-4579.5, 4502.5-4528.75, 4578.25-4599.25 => 1.35 Angstrom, 0.574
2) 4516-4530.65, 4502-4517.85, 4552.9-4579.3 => 1.46 Angstrom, 0.584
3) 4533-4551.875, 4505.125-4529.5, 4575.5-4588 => 0.74 Angstrom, 0.557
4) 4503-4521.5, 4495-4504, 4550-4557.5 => -1.69 Angstrom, 0.537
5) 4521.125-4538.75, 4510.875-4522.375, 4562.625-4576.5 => 3.05 Angstrom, 0.588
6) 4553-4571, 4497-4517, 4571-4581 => -0.59 Angstrom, 0.567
